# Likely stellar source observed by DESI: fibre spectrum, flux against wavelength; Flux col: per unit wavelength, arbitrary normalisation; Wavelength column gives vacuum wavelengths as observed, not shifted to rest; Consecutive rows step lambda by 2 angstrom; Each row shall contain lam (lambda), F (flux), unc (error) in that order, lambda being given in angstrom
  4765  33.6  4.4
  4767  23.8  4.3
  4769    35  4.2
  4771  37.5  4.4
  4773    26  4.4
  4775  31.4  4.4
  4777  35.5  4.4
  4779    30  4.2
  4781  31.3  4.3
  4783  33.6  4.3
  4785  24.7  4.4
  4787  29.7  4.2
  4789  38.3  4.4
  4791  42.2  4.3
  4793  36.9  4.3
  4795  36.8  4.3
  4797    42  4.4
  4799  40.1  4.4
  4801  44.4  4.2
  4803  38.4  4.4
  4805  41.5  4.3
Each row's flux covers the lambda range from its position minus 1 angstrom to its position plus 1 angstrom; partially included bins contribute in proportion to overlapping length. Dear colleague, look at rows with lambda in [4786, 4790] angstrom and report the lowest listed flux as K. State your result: 29.7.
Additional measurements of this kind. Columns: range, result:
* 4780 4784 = 31.3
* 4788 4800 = 36.8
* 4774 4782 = 30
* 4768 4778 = 26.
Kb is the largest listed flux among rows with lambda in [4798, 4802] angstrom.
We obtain 44.4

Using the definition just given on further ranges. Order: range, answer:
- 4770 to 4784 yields 37.5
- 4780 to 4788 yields 33.6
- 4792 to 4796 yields 36.9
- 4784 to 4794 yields 42.2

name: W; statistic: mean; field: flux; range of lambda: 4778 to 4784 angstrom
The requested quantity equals 31.6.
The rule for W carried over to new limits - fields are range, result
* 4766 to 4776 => 30.7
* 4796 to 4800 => 41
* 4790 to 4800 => 39.6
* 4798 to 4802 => 42.2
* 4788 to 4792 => 40.2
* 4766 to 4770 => 29.4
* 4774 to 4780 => 32.3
